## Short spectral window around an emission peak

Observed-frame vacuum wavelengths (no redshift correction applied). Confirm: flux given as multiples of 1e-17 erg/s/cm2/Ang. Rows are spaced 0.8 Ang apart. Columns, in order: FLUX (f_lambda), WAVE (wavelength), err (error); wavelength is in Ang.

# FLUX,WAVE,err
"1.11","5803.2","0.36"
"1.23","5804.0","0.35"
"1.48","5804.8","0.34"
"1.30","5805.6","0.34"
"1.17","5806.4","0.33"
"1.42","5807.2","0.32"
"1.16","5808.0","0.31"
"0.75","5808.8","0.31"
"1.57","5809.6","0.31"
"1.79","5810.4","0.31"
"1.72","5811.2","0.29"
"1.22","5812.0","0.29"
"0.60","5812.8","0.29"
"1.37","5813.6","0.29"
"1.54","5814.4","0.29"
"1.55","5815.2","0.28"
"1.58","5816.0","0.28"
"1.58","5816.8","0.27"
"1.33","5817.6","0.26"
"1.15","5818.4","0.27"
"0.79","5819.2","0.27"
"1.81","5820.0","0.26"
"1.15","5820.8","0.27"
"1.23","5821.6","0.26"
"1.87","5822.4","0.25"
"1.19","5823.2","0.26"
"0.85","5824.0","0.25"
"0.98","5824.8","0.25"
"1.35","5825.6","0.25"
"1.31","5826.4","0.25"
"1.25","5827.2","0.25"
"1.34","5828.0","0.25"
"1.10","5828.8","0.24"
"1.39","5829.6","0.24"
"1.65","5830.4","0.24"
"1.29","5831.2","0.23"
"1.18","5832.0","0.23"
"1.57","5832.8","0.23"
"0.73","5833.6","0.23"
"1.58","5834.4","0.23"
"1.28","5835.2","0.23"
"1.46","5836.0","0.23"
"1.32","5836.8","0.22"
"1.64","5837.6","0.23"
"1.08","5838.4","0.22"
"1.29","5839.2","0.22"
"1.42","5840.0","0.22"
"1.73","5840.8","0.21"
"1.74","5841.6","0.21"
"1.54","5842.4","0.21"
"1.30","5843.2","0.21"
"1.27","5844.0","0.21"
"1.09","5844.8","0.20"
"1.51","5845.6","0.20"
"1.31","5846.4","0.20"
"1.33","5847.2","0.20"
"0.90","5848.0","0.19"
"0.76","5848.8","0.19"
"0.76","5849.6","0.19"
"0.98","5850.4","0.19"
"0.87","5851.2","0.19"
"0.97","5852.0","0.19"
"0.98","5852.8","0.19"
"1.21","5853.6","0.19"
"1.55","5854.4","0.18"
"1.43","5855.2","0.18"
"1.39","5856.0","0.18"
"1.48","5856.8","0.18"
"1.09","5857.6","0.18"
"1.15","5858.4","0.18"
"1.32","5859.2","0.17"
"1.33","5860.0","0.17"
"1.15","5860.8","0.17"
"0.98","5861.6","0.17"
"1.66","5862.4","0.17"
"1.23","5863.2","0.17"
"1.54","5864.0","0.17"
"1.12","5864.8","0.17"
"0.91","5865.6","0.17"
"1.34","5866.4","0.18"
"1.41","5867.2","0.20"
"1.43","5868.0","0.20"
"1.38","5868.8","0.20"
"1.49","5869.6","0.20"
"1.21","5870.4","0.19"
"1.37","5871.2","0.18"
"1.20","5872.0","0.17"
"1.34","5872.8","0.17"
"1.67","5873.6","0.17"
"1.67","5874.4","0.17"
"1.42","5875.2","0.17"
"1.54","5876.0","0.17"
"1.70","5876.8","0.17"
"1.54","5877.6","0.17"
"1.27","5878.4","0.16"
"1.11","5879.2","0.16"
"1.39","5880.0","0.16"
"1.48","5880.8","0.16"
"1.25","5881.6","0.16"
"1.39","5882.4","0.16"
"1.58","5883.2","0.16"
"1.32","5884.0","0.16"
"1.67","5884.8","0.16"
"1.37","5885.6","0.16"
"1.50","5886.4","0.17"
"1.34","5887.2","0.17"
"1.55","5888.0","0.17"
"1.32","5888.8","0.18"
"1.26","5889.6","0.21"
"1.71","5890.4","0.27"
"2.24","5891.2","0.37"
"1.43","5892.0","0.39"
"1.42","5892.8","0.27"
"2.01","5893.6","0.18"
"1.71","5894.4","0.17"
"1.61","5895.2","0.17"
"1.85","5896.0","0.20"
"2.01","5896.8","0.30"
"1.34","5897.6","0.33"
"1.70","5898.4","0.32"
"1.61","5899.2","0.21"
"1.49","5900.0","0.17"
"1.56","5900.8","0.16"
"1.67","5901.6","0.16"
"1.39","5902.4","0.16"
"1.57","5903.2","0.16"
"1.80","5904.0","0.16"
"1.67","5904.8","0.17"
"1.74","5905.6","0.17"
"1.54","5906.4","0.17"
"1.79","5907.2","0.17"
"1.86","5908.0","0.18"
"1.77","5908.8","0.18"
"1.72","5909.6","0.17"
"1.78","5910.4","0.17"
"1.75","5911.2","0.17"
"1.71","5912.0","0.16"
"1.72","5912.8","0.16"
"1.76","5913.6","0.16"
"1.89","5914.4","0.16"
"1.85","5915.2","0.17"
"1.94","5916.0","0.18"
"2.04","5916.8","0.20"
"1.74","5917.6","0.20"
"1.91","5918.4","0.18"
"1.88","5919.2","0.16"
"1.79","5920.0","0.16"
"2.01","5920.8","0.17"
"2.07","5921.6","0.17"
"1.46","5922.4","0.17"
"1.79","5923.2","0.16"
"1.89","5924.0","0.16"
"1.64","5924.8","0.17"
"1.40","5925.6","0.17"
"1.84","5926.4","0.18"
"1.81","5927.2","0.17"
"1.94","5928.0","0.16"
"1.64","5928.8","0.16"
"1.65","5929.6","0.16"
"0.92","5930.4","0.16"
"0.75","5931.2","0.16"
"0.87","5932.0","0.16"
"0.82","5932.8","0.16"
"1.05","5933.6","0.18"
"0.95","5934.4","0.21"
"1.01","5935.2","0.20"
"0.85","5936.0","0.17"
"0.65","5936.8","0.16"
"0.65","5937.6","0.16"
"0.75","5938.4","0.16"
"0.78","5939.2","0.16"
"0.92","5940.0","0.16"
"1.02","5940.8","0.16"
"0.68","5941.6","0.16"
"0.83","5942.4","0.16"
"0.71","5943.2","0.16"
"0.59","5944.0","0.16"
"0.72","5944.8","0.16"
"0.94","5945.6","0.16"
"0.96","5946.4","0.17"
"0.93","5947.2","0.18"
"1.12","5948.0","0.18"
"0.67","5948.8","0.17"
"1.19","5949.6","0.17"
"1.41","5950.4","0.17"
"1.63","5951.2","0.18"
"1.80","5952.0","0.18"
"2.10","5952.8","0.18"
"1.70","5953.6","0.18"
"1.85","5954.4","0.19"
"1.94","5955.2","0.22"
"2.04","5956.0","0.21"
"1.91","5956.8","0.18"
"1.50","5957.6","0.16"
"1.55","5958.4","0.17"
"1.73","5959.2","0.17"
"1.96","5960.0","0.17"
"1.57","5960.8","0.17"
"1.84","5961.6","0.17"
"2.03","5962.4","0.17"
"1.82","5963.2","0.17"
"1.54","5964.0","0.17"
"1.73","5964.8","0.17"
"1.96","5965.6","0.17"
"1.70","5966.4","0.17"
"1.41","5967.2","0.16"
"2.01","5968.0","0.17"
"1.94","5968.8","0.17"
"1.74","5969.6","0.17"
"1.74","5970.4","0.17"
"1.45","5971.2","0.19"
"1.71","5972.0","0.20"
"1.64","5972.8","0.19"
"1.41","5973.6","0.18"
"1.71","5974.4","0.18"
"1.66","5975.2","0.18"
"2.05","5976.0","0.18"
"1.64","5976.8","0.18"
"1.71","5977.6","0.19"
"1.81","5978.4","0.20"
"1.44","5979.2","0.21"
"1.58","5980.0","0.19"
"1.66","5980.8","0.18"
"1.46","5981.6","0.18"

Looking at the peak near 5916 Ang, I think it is C IV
